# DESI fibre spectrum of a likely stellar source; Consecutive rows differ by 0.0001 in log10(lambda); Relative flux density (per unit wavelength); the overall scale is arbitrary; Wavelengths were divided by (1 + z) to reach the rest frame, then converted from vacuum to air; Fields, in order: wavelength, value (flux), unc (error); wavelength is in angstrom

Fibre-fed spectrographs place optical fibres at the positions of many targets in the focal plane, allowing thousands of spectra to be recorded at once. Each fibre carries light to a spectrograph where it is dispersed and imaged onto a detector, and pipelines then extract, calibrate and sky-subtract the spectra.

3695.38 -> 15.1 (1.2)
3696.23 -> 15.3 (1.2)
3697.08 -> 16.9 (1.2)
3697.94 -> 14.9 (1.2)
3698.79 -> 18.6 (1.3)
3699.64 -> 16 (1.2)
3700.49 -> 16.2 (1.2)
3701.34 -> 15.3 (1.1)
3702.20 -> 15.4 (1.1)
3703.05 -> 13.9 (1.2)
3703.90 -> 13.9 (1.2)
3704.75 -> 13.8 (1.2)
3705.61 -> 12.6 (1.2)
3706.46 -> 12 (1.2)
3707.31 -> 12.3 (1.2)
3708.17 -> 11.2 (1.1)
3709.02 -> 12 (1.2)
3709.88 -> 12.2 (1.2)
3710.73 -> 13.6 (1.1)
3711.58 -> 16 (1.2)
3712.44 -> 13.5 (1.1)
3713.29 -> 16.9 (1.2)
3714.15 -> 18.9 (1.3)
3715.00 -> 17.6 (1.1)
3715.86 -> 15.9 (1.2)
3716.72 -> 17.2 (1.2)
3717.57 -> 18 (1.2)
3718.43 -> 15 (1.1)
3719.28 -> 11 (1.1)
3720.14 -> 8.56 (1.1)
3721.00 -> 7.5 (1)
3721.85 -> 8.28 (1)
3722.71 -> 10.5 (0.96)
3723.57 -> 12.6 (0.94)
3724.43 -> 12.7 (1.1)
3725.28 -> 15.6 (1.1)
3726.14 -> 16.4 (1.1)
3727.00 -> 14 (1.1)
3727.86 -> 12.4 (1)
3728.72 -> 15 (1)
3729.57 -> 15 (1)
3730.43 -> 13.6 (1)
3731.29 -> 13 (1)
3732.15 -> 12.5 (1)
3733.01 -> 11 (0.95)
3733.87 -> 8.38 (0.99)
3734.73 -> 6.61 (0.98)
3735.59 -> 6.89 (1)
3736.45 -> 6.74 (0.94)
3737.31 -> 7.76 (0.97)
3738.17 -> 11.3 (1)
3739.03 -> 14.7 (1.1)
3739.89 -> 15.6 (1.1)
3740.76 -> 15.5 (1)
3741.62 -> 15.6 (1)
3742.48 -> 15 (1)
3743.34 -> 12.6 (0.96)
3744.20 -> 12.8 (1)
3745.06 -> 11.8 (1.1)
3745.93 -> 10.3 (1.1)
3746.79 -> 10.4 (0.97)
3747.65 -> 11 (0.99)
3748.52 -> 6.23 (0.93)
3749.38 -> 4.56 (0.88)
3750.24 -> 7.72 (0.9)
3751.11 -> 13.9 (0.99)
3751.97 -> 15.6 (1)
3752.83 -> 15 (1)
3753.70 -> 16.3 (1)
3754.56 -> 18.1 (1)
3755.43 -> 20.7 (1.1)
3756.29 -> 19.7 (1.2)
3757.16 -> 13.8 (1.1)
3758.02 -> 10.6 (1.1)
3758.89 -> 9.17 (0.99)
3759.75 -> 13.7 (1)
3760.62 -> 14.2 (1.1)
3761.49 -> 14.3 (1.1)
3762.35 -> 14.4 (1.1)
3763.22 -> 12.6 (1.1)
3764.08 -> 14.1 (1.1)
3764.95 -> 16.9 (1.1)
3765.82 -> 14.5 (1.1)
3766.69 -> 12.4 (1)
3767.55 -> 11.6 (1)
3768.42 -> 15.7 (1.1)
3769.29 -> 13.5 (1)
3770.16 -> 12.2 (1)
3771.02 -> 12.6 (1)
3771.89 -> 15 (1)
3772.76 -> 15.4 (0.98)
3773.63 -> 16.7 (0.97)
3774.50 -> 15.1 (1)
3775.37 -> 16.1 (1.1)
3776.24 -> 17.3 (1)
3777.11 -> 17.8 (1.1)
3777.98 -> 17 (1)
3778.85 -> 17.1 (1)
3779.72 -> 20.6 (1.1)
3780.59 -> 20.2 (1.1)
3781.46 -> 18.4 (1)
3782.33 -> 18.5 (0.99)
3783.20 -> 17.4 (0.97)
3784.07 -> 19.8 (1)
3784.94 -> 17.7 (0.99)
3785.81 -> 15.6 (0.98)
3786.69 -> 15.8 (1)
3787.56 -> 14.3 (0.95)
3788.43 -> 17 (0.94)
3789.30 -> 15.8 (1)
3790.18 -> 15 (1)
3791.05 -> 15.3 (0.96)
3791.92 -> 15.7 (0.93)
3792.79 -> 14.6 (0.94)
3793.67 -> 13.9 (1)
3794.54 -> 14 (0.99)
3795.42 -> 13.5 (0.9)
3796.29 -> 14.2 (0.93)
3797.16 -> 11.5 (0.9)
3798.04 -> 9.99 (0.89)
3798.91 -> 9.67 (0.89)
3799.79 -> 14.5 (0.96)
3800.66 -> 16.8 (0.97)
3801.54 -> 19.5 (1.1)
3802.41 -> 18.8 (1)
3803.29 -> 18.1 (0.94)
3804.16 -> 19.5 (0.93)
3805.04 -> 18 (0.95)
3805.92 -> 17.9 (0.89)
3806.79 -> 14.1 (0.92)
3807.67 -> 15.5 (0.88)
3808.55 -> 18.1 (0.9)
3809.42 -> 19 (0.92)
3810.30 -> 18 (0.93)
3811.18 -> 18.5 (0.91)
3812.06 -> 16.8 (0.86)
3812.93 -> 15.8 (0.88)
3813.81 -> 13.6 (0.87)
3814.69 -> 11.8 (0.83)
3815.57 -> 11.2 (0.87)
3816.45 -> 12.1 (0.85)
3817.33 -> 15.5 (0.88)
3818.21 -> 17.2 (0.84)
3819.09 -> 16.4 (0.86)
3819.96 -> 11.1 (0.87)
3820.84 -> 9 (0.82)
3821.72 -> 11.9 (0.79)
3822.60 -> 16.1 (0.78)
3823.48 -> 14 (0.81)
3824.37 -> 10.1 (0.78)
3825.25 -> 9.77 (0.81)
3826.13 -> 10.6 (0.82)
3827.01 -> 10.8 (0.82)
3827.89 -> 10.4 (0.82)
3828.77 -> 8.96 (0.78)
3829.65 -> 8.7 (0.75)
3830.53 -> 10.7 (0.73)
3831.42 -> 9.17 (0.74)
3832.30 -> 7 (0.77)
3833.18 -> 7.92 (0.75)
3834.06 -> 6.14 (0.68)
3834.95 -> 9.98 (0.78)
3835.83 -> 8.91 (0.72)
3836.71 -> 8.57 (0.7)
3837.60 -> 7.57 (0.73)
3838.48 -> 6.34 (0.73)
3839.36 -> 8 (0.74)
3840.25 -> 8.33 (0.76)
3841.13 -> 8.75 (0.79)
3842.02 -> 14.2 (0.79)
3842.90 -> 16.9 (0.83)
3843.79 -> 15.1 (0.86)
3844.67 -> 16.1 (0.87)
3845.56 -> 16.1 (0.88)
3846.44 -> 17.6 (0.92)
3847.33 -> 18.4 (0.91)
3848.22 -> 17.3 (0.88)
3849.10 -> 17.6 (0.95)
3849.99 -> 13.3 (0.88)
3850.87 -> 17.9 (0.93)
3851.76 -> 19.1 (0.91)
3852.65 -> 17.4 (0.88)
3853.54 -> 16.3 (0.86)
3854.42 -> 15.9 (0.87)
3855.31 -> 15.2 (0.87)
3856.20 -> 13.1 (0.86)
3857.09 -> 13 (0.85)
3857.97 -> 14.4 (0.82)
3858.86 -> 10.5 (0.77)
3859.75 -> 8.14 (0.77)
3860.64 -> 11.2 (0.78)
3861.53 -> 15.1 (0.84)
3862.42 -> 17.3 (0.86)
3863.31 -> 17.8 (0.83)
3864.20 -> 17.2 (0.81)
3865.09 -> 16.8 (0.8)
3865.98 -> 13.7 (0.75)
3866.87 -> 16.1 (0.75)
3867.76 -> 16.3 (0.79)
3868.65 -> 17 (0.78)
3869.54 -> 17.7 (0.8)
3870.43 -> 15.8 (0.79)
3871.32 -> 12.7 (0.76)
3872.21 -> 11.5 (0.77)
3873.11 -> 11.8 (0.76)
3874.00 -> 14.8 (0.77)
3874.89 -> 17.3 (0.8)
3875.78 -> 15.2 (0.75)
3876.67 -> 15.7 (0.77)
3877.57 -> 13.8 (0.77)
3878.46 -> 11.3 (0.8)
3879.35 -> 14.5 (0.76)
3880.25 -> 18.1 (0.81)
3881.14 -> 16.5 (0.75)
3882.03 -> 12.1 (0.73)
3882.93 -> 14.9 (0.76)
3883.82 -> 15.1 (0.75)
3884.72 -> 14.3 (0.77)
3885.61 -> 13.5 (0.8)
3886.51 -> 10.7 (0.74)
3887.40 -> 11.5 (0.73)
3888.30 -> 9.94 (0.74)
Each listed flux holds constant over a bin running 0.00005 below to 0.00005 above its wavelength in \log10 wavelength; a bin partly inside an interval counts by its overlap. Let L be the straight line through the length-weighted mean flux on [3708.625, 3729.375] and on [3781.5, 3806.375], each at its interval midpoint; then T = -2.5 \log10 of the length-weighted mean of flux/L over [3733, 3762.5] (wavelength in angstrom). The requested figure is 0.18 mag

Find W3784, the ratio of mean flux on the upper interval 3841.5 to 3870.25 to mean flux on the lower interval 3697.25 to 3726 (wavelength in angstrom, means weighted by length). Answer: 1.12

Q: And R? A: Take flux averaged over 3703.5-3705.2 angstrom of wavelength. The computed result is 13.8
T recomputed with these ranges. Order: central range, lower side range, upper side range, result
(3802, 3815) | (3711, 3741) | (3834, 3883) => -0.23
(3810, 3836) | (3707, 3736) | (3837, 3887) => 0.17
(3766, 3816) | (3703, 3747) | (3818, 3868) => -0.22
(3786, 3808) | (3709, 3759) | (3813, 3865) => -0.19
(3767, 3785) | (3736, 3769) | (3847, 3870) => -0.20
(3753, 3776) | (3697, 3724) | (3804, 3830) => -0.05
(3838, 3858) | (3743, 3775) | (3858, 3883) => -0.02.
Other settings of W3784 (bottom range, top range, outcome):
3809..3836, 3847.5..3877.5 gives 1.24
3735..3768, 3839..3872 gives 1.17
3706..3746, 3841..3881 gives 1.18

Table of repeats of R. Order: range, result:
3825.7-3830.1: 9.91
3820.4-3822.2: 10.6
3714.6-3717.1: 16.8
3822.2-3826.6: 12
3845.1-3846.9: 16.8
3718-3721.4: 10.5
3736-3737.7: 7.24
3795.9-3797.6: 12.8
